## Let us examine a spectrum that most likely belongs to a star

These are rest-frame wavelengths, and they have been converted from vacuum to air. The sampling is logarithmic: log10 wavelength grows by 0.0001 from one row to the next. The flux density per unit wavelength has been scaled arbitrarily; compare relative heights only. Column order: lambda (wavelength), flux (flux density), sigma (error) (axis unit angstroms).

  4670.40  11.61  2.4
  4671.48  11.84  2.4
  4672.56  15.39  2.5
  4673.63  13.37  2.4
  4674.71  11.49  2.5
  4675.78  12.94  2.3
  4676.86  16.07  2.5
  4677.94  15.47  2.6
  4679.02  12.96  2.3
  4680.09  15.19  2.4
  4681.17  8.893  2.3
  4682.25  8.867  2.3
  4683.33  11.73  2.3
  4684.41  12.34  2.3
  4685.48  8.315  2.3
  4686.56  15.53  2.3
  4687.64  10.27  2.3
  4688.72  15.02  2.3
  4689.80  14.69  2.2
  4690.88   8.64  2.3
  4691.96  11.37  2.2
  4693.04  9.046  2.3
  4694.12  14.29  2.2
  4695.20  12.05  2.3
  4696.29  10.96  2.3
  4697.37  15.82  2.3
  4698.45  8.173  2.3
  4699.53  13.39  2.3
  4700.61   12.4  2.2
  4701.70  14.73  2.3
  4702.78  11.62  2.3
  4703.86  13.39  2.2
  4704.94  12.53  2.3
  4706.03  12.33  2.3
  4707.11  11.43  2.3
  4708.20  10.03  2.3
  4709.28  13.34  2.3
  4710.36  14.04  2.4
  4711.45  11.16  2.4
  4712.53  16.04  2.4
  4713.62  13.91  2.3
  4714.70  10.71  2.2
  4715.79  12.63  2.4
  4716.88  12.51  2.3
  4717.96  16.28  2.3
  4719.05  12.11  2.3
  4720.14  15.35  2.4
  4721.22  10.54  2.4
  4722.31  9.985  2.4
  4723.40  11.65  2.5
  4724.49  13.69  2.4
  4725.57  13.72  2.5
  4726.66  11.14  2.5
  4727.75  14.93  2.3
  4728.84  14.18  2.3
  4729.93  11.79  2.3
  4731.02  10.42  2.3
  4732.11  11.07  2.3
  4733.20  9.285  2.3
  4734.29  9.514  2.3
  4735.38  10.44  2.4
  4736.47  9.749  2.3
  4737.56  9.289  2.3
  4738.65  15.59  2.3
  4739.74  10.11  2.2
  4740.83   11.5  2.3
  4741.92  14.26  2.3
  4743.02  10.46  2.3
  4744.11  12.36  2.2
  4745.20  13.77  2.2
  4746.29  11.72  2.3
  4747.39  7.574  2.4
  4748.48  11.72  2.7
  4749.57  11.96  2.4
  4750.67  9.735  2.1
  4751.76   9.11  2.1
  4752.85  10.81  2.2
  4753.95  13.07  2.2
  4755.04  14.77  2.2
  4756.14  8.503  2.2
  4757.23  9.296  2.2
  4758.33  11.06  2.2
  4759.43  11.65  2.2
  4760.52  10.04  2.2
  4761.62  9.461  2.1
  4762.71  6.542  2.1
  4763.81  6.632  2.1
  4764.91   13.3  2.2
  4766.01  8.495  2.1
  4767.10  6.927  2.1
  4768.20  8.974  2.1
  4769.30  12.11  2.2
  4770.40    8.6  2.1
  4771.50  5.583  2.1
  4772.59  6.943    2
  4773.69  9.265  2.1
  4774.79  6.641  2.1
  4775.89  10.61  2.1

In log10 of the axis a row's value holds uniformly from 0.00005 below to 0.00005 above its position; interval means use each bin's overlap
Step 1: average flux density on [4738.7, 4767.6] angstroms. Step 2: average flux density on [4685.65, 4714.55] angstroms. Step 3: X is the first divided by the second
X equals 0.86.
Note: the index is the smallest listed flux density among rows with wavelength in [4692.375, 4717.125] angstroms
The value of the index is 8.173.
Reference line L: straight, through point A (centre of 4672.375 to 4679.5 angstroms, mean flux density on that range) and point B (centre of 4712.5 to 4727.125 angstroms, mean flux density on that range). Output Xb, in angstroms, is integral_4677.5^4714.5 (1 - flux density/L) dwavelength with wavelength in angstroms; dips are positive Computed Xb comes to 2.9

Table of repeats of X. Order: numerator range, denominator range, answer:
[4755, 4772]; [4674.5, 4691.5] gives 0.75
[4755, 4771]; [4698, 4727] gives 0.76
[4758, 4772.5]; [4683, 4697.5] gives 0.75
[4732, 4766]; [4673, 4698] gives 0.87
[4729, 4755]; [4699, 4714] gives 0.87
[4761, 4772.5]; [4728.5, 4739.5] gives 0.78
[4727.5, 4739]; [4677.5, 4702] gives 0.93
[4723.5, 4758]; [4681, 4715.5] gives 0.95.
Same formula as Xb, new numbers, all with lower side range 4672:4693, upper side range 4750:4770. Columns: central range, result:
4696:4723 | -2.4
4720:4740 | -1.2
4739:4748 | -0.9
